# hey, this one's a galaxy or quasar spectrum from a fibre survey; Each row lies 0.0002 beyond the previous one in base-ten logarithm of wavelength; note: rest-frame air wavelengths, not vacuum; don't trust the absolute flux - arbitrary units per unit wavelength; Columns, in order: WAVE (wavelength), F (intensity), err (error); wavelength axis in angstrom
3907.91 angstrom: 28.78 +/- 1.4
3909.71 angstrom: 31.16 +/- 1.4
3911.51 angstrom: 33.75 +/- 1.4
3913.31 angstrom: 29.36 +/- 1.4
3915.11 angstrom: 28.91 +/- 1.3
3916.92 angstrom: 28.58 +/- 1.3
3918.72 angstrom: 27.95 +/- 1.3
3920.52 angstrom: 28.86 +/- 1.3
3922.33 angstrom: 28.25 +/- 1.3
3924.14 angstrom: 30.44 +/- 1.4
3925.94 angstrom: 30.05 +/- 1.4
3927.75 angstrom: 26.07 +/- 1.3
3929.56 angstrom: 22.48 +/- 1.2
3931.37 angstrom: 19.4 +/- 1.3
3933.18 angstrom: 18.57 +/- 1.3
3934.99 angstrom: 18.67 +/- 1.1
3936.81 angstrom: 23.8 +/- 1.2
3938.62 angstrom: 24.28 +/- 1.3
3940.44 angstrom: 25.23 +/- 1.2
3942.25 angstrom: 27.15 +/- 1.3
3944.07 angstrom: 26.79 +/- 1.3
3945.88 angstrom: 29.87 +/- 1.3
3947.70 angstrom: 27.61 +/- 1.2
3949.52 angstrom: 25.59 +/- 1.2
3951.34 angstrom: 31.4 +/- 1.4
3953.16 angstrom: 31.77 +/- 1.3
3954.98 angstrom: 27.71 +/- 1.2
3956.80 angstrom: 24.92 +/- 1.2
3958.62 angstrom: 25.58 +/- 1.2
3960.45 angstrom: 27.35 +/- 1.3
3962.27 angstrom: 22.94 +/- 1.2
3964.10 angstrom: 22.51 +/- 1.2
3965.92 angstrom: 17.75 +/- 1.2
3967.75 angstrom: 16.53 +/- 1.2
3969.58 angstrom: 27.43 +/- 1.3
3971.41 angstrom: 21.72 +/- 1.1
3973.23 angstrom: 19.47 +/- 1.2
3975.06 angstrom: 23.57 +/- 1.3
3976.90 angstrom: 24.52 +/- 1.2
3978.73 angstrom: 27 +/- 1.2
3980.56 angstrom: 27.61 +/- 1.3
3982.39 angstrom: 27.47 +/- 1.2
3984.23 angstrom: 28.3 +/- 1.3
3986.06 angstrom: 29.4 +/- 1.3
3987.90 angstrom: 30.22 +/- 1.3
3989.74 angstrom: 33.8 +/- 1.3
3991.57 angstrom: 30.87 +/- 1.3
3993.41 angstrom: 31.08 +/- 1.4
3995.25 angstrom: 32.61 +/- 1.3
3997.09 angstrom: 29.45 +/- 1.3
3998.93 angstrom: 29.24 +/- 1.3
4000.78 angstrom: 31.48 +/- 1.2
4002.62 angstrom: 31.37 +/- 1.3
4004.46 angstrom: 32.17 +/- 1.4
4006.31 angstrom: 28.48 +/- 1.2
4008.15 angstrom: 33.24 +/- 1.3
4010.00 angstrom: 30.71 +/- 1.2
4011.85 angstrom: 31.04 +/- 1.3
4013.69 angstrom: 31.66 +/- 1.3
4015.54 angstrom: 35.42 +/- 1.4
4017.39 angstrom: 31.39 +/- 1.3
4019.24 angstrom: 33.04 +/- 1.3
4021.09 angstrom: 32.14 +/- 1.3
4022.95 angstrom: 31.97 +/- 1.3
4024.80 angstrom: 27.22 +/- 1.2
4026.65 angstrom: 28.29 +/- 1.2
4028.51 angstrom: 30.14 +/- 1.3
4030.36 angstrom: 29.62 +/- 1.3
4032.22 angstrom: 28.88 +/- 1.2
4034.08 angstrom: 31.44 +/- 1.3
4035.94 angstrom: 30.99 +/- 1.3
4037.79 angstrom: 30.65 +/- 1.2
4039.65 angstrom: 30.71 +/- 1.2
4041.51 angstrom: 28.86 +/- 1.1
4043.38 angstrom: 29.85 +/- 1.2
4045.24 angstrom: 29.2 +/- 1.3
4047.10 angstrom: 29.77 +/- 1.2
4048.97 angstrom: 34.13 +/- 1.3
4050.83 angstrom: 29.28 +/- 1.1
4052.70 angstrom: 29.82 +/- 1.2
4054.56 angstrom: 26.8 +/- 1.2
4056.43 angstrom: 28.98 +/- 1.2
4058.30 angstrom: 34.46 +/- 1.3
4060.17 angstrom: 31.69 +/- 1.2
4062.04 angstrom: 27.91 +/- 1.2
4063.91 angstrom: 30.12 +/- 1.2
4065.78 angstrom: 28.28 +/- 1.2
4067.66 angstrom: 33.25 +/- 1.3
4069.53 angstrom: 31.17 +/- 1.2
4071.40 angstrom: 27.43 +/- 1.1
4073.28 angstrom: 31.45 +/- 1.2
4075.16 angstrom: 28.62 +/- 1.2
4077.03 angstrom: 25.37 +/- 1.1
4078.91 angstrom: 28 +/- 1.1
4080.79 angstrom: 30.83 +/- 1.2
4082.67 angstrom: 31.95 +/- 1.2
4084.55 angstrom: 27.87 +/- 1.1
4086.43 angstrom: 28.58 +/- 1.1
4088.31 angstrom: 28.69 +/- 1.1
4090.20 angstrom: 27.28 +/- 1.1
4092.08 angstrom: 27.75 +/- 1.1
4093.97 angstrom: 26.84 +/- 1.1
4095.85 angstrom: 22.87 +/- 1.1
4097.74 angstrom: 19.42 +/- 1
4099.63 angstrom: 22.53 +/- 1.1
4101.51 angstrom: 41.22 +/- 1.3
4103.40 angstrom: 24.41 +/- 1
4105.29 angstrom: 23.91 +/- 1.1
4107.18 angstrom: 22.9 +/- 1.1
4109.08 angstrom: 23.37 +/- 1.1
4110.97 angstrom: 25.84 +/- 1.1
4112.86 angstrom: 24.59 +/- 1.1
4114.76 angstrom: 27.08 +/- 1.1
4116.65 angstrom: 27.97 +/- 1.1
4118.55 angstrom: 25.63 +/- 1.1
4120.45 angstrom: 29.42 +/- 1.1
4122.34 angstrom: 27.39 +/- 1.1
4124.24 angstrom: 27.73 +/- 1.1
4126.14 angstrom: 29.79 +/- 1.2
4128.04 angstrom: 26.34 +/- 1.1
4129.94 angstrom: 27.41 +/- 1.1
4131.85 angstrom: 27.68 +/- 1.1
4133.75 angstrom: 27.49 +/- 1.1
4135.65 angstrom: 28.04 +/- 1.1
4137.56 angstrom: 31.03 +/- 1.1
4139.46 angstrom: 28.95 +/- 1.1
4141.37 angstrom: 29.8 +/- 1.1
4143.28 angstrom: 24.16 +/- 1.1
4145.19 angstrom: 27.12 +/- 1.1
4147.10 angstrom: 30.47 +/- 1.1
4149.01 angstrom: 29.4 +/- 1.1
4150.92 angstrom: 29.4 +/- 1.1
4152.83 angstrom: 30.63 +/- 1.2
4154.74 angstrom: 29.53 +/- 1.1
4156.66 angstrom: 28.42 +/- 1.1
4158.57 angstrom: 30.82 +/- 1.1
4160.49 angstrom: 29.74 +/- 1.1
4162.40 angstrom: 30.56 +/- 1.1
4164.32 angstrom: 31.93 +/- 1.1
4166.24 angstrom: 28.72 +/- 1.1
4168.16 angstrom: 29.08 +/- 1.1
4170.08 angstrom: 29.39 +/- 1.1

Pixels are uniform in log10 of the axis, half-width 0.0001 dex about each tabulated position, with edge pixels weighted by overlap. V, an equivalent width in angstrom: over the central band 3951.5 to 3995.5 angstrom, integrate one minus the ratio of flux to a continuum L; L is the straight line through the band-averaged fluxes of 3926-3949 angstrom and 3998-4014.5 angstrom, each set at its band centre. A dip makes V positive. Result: 2.5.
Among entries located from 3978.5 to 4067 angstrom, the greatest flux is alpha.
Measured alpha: 35.42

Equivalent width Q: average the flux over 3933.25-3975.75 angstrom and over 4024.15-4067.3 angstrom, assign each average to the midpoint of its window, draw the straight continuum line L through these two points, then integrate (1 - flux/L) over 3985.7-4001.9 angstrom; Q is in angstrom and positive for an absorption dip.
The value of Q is -2.43 angstrom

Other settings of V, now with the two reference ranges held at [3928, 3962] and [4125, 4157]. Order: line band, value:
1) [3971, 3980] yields 0.8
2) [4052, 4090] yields -2.9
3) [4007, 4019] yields -2.6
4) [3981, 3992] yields -1.6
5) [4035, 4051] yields -2.0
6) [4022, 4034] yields -1.2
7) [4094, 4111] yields 1.7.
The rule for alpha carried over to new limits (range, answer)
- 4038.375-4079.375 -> 34.46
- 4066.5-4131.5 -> 41.22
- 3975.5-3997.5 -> 33.8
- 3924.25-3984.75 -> 31.77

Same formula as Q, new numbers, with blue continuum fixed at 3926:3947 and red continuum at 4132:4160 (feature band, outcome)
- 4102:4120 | 1.61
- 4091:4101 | 1.12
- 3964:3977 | 1.80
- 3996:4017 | -4.55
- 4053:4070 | -2.05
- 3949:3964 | -1.44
